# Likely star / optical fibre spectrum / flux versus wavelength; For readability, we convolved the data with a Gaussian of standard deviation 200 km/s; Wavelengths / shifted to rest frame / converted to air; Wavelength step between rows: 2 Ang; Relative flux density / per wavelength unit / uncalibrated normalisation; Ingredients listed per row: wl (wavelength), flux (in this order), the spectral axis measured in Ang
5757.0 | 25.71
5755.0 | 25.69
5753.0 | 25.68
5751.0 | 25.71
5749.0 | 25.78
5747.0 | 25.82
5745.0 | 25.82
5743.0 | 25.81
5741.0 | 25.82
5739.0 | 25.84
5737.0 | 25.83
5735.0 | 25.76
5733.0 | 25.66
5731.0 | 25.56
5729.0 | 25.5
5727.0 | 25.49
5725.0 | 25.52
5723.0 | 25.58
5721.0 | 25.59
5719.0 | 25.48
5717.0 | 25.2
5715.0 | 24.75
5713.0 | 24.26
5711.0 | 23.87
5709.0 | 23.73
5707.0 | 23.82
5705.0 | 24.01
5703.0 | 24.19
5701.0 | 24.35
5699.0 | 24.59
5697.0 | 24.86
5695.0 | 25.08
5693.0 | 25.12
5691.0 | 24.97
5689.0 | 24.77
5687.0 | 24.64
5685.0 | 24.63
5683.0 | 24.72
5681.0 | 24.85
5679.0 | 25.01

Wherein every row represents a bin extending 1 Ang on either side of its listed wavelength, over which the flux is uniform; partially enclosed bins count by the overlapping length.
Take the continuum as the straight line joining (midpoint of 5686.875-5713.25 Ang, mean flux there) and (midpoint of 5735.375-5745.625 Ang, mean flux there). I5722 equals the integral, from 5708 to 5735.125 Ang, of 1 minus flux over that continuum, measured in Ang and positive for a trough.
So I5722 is 0.1 Ang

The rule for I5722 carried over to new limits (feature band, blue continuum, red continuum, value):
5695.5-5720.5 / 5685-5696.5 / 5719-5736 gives 0.7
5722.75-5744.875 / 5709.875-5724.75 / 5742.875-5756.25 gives -0.3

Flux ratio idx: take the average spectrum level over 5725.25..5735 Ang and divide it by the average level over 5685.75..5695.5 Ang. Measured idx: 1.03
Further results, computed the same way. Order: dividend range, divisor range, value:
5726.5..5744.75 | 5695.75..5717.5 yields 1.06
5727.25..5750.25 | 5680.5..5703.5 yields 1.04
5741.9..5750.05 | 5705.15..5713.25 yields 1.08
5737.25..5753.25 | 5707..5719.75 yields 1.05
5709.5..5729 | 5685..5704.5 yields 1.01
